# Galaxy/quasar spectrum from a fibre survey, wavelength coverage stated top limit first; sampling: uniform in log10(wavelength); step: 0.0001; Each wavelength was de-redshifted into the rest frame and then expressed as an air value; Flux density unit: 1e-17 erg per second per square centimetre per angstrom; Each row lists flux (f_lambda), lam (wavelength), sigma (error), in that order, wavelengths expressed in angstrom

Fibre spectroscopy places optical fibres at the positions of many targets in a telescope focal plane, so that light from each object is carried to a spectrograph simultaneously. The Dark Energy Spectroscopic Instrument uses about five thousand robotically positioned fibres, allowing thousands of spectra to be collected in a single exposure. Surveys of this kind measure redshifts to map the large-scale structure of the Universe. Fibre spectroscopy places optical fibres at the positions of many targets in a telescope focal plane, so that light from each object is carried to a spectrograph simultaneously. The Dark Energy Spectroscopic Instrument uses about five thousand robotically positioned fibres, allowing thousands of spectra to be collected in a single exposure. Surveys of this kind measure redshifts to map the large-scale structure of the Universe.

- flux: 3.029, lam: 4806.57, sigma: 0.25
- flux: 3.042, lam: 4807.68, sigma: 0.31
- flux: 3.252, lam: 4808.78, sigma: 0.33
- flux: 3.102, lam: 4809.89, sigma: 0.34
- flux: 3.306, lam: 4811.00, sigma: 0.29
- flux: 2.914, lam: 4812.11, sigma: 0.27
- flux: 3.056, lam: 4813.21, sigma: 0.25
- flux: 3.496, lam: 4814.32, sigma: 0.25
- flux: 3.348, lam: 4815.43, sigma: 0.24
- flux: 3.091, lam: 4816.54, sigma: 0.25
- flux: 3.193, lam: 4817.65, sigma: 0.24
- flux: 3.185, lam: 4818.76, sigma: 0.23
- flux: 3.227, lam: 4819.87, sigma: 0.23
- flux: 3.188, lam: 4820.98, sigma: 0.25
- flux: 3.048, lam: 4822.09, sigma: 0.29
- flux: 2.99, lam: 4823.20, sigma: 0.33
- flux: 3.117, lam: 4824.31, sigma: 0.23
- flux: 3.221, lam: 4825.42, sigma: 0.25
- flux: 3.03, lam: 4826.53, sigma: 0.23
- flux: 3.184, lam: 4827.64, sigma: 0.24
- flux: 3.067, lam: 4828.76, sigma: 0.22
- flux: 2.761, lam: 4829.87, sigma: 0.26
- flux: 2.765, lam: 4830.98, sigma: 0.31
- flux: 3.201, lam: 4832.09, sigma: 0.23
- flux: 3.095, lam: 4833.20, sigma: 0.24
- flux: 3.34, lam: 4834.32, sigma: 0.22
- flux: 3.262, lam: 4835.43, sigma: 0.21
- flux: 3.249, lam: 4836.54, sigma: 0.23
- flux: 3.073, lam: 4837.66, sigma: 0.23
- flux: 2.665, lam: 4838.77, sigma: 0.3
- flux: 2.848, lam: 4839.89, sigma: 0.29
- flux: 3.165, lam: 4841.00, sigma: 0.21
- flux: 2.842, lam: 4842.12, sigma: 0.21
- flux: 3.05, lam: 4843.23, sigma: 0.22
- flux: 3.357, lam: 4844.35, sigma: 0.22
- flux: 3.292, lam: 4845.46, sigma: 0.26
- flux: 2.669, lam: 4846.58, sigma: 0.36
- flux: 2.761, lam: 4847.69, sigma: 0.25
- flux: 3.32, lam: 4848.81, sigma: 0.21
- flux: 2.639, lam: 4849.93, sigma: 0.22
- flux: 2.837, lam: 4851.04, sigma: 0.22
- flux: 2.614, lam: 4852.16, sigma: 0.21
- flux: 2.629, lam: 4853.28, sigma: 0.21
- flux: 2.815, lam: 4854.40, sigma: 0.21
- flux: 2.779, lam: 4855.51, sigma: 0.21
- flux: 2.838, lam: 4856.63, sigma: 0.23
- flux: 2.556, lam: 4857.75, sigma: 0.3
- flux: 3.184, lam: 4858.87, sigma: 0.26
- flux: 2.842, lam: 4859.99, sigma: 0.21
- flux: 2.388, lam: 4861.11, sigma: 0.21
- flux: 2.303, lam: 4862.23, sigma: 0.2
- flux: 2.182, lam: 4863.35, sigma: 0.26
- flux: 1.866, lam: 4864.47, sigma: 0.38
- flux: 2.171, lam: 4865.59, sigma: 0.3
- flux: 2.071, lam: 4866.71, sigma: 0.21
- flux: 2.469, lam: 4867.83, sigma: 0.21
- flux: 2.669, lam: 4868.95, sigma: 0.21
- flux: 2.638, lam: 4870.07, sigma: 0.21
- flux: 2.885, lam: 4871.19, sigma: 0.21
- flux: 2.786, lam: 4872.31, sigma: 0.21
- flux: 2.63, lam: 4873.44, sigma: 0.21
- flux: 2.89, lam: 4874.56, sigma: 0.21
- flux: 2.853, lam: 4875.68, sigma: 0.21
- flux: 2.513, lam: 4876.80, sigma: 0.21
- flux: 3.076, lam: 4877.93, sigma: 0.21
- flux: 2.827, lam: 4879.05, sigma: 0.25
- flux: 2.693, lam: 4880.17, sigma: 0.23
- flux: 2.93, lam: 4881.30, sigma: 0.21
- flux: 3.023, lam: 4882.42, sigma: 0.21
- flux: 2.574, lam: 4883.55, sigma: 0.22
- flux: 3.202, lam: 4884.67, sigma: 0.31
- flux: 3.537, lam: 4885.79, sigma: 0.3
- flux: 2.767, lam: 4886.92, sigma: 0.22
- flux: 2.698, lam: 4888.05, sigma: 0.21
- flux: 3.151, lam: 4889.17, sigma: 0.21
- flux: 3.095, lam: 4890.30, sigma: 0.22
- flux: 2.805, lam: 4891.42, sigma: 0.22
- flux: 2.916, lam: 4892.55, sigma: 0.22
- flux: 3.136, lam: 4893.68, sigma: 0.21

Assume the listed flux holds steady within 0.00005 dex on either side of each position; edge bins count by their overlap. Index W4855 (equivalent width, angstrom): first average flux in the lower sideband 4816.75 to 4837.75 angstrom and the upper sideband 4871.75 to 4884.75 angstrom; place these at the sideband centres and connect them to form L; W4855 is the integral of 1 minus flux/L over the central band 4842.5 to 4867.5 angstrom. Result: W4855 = 2.3 angstrom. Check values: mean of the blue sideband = 3.12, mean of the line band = 2.69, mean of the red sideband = 2.82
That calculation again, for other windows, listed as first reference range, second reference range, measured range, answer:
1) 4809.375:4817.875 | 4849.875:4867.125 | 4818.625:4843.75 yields -1.1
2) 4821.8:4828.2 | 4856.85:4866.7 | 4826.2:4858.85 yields -2.1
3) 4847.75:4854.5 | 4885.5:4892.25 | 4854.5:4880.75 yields 2.4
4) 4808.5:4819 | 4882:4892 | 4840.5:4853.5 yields 0.7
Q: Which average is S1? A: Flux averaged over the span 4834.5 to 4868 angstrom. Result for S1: 2.77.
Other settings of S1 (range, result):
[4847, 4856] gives 2.8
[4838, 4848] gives 2.97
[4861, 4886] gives 2.65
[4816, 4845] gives 3.09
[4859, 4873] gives 2.46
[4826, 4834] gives 3.02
